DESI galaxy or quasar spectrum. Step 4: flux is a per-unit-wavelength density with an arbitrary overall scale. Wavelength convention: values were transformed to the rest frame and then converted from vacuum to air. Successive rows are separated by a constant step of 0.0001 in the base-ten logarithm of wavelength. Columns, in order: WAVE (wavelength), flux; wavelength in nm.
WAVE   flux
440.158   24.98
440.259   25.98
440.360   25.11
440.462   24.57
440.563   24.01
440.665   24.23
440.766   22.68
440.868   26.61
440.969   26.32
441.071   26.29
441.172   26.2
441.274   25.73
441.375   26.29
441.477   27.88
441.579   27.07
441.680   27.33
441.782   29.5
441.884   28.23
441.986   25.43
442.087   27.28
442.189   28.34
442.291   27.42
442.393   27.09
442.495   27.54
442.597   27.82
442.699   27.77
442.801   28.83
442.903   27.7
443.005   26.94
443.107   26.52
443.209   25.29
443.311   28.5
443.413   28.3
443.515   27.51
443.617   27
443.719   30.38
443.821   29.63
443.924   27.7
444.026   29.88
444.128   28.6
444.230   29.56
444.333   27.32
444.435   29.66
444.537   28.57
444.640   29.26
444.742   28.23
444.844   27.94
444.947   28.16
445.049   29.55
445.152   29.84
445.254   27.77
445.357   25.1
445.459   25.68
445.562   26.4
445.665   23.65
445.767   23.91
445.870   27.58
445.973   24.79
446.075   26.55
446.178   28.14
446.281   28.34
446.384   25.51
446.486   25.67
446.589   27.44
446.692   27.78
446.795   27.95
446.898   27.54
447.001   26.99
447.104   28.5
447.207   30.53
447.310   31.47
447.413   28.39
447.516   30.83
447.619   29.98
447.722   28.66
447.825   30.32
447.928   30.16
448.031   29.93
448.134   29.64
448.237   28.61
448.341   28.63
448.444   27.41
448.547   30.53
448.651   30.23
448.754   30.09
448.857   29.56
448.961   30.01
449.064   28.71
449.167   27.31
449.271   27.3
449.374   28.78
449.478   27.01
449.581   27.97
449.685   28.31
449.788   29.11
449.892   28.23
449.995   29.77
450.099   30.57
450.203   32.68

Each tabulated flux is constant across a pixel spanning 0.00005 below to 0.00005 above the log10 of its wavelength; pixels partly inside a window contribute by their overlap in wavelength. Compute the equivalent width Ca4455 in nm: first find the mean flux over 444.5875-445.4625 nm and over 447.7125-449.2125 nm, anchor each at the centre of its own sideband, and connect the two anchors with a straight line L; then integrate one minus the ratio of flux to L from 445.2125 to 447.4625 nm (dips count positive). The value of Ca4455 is 0.12 nm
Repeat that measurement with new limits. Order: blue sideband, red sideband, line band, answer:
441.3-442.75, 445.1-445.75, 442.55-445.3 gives -0.16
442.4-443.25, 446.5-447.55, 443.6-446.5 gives 0.03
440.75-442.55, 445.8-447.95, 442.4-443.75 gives -0.02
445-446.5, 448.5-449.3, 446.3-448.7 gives -0.06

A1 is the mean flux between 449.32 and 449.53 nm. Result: 27.9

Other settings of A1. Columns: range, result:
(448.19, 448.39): 28.5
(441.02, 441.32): 26.1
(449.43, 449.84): 28.1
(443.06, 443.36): 26.8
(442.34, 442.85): 27.8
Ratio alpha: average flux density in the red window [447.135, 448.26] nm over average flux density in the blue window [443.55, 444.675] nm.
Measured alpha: 1.04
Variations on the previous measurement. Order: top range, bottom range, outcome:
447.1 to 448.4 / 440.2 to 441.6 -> 1.16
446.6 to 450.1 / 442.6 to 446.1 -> 1.05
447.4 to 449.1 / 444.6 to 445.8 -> 1.09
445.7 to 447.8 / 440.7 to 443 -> 1.03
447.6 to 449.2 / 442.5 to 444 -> 1.05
